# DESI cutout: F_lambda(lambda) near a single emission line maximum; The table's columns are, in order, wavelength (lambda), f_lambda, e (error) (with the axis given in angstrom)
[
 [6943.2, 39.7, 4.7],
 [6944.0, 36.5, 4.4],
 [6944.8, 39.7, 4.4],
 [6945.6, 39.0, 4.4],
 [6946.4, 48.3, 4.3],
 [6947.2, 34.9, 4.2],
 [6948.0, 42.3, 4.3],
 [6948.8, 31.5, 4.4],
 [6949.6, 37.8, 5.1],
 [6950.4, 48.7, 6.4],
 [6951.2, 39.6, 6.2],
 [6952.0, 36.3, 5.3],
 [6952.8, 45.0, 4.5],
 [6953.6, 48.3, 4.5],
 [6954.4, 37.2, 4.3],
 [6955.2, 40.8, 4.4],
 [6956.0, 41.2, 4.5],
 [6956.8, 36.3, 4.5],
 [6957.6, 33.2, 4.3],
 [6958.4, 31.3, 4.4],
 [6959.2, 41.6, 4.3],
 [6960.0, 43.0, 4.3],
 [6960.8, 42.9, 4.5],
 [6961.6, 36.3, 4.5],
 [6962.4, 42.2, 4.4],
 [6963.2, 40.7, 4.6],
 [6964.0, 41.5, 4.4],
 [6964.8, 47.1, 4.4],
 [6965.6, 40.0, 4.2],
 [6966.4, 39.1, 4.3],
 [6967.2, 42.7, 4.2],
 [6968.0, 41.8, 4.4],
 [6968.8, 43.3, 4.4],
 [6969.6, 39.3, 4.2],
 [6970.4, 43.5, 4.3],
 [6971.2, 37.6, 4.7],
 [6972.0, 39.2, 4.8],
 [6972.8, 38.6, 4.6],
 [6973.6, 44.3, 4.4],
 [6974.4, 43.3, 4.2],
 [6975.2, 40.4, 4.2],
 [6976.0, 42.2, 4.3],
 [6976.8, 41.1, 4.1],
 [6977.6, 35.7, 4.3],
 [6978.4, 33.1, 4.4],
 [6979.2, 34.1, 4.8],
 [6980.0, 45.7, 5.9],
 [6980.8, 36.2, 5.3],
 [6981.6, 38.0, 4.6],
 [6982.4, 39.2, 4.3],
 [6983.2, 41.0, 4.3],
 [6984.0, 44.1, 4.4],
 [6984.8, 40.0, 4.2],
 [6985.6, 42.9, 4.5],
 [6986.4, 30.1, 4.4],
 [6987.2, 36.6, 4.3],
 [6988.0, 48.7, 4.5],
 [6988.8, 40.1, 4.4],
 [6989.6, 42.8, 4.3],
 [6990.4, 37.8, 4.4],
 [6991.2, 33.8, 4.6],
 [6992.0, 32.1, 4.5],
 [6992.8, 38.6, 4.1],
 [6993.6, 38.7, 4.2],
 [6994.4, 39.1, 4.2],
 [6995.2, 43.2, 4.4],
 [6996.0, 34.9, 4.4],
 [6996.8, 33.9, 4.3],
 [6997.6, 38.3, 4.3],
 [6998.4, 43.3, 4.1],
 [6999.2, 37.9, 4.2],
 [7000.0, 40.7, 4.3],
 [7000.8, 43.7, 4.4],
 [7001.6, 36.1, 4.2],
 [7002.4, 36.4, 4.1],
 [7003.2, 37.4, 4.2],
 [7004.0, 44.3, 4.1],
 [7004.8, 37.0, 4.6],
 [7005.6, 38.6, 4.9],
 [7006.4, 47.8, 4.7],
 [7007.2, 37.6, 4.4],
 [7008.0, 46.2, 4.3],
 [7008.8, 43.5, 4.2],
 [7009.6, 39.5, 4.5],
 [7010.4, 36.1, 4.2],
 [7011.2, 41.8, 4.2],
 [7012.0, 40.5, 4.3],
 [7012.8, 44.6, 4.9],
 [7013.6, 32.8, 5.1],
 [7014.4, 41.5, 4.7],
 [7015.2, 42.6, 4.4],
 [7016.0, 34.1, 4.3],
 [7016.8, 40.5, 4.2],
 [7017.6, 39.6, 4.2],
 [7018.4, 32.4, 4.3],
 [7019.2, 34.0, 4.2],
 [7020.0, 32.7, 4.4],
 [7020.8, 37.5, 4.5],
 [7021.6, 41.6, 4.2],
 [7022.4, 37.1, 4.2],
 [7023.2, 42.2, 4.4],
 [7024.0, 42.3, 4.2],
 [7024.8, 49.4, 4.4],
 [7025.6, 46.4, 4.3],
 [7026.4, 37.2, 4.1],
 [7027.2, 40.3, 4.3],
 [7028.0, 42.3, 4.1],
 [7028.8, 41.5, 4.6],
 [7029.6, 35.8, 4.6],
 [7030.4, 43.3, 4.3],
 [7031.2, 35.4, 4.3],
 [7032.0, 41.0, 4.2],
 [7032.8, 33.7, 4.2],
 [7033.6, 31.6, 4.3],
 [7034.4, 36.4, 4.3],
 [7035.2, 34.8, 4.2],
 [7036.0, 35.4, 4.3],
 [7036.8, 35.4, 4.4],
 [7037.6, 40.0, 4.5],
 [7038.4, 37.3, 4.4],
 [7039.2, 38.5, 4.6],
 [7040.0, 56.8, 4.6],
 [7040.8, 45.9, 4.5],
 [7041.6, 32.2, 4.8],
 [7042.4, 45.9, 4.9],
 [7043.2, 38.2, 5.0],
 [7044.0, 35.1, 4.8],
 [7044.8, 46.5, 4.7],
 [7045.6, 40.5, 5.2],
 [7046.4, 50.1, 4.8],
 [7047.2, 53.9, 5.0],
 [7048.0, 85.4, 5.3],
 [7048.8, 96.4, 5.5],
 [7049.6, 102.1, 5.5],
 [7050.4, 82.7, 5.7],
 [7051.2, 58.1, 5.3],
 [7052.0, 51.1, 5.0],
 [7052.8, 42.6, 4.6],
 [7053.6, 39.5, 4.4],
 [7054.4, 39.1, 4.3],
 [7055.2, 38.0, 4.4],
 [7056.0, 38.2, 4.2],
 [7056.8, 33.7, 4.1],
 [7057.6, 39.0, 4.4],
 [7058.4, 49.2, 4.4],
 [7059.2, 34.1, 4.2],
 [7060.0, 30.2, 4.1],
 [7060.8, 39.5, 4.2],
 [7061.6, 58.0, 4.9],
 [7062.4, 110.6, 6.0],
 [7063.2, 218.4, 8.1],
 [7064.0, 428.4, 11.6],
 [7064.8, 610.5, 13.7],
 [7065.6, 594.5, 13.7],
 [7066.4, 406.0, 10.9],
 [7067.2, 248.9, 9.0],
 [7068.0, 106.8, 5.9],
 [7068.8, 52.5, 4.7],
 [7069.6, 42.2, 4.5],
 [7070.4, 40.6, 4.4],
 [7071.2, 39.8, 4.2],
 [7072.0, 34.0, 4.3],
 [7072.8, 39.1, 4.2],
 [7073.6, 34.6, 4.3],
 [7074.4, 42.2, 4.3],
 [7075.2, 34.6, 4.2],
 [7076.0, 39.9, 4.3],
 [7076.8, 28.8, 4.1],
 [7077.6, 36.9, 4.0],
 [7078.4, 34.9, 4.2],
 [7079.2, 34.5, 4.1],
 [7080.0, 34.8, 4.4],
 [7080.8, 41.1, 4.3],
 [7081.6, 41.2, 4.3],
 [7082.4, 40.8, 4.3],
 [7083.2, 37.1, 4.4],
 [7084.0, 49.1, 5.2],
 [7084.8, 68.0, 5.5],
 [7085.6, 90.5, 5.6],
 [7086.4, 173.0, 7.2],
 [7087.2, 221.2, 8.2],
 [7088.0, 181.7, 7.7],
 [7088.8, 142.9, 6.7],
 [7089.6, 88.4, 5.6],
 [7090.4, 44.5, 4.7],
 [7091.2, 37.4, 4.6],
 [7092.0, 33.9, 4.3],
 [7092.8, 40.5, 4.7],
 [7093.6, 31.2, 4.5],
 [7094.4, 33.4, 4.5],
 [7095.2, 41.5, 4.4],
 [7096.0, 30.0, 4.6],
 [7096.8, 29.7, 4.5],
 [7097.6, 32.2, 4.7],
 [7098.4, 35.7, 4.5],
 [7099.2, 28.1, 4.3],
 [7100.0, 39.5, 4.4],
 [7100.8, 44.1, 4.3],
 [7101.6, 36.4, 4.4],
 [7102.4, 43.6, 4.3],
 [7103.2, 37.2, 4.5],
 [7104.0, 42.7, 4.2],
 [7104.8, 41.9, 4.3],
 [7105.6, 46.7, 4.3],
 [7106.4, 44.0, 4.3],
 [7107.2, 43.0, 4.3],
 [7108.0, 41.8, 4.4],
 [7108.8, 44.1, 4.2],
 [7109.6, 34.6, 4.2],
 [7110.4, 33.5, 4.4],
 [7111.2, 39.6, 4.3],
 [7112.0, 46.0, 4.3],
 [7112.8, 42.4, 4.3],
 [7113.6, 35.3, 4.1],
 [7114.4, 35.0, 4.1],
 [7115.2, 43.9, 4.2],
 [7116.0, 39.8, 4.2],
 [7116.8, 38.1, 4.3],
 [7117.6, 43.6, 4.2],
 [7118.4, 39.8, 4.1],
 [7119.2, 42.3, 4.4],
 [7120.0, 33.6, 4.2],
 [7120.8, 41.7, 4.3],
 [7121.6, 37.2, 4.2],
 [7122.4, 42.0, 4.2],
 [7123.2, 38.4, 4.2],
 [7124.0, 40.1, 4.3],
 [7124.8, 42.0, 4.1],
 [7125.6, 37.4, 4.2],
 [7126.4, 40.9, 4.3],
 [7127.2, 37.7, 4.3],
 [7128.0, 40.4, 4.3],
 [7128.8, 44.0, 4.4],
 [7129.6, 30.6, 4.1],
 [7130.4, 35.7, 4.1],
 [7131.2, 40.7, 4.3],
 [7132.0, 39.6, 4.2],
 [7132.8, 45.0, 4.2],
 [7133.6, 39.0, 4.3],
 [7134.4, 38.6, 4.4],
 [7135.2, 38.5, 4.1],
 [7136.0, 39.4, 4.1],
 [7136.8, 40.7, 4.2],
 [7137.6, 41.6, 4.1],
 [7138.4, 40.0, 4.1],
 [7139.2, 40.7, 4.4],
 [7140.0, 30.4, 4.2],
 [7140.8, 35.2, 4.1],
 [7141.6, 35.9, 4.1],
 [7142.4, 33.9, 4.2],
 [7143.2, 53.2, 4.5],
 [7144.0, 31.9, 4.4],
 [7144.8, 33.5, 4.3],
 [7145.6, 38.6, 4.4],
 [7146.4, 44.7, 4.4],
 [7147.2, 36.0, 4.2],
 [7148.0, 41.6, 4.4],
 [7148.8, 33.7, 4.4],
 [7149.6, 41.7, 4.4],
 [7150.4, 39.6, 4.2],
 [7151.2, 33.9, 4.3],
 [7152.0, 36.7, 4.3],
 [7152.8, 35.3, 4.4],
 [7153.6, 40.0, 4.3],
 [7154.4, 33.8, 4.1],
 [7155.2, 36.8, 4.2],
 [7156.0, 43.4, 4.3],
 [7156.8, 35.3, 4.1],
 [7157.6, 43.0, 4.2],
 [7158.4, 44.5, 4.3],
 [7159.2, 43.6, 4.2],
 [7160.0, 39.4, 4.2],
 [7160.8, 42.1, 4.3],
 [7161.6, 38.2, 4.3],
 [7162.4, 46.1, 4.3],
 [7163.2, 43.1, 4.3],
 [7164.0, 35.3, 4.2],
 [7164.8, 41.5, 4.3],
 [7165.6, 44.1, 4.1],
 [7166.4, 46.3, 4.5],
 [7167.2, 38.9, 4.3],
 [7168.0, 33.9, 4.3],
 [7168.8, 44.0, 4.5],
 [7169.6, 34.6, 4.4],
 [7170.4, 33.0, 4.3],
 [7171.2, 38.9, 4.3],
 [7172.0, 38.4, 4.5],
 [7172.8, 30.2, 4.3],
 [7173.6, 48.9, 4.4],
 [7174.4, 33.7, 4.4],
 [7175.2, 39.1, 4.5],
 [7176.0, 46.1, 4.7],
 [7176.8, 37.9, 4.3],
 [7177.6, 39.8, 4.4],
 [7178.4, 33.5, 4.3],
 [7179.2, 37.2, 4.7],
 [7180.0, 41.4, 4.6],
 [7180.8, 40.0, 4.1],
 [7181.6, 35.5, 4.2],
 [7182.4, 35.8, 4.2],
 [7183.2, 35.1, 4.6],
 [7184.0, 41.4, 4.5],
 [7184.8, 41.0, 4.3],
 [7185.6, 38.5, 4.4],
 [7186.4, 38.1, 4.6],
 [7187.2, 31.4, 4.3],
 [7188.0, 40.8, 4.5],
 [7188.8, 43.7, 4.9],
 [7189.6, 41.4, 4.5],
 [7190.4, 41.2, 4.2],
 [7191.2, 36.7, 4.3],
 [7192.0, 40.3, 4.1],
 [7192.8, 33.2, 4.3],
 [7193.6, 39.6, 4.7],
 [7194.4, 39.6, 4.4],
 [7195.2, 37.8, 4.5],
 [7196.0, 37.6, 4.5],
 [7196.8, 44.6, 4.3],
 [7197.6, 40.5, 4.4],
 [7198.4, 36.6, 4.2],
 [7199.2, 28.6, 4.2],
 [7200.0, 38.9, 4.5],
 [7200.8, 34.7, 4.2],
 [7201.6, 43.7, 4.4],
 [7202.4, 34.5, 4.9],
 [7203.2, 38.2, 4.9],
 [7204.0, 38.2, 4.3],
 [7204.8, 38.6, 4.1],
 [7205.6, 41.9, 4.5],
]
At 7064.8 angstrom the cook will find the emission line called H-alpha 6563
